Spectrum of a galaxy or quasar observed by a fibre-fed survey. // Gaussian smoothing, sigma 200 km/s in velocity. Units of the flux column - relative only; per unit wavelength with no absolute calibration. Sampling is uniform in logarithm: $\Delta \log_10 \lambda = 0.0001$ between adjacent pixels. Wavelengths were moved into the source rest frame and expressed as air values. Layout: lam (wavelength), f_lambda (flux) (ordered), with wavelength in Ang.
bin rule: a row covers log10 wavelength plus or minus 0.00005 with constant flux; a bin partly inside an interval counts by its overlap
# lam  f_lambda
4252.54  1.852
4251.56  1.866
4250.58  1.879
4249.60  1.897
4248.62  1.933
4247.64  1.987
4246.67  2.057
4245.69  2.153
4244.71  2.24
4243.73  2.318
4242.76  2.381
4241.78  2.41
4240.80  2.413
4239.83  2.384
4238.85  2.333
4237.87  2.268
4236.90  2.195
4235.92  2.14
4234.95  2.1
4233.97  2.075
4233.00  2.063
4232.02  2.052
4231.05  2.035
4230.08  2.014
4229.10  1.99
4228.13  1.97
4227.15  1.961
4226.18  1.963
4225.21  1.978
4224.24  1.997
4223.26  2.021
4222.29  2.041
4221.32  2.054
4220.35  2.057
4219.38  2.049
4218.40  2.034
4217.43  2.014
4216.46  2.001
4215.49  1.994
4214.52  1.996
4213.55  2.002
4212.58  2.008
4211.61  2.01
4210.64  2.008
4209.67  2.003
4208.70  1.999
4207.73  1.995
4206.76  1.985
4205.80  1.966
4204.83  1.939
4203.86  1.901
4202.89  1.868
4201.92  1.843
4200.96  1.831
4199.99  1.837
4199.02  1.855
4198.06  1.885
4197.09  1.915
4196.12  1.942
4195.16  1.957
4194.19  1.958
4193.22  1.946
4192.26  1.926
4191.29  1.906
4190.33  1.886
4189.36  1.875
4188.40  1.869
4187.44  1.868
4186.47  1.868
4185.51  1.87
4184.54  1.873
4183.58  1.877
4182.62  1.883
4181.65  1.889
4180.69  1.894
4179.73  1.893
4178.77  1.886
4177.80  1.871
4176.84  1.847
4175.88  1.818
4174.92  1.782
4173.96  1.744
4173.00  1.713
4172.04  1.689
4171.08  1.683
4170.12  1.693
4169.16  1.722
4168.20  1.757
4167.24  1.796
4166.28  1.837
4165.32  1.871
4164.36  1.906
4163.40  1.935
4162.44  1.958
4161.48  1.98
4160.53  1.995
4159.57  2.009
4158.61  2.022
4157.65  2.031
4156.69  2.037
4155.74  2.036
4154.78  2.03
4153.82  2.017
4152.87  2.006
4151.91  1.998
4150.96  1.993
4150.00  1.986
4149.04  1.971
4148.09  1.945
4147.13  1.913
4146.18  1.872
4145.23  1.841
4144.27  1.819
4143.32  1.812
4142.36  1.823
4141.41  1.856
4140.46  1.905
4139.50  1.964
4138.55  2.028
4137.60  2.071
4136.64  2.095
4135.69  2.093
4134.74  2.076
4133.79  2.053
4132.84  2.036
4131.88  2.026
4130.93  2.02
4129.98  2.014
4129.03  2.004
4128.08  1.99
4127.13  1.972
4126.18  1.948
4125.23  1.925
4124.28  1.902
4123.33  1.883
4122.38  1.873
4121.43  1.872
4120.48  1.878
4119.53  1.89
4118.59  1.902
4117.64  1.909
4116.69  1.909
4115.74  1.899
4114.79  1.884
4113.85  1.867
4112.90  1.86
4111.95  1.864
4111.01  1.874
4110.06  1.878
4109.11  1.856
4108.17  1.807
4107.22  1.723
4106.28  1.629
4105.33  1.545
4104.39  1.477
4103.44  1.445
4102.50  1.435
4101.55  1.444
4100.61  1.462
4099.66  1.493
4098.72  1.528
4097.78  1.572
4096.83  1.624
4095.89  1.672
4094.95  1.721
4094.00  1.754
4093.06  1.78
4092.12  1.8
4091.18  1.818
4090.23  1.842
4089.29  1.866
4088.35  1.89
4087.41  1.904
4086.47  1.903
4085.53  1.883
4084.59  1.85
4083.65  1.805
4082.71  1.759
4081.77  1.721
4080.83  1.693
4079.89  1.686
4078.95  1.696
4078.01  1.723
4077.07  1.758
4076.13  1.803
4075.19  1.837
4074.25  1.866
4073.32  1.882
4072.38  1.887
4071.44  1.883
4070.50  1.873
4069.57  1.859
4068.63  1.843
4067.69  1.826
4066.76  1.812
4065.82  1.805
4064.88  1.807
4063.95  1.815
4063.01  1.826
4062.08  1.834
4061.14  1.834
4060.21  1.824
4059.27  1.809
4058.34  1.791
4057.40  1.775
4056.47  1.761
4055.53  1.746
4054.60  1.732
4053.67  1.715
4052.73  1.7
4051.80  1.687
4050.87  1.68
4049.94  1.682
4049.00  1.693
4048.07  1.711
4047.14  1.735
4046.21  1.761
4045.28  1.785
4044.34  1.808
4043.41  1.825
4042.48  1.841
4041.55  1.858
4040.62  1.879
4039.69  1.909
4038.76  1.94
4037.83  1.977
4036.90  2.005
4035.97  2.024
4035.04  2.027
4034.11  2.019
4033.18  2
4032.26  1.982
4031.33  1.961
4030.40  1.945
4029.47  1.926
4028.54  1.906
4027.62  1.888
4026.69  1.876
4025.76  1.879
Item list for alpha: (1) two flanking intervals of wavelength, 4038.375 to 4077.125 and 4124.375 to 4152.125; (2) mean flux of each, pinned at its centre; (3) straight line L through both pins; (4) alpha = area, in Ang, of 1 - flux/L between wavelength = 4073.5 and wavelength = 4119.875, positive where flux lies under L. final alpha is 3.2 Ang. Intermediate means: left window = 1.8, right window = 1.97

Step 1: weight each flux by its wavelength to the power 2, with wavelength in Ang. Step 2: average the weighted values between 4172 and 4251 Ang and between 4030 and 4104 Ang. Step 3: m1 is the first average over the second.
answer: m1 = 1.2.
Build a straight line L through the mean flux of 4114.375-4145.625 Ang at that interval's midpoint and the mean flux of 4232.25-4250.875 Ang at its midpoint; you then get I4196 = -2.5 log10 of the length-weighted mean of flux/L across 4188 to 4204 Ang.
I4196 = 0.10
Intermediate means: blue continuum 1.94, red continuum 2.17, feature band 1.89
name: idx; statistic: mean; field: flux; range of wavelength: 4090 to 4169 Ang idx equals 1.87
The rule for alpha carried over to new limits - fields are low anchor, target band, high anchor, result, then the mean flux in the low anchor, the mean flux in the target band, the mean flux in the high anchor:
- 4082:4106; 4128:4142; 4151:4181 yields -1.65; 1.69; 2.01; 1.89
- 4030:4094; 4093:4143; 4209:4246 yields 2.31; 1.83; 1.83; 2.1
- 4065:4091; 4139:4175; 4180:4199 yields -0.37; 1.82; 1.89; 1.9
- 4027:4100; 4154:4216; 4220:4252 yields 3.45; 1.81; 1.9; 2.1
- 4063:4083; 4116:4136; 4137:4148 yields -0.85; 1.8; 1.96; 1.9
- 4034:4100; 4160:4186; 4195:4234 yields 1.18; 1.8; 1.84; 1.98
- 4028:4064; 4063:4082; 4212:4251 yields 0.70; 1.84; 1.8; 2.09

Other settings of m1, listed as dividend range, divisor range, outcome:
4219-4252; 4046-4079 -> 1.28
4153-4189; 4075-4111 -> 1.14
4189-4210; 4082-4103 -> 1.18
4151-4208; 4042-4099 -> 1.12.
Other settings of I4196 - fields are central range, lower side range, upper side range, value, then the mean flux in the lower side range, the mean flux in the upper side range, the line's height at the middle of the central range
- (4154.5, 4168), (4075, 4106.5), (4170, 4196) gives -0.08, 1.7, 1.85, 1.82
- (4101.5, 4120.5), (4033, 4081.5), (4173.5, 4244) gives 0.07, 1.82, 1.99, 1.88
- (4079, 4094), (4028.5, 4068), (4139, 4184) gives 0.03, 1.84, 1.89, 1.85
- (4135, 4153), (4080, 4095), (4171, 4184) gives -0.07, 1.81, 1.82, 1.82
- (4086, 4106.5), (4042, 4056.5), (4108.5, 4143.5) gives 0.12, 1.74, 1.94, 1.86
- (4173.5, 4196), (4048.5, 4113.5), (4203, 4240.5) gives 0.05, 1.75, 2.04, 1.97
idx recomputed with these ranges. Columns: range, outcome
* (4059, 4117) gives 1.77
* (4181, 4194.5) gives 1.89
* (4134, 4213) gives 1.91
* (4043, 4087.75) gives 1.79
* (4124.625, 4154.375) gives 1.97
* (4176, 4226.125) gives 1.94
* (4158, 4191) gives 1.86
